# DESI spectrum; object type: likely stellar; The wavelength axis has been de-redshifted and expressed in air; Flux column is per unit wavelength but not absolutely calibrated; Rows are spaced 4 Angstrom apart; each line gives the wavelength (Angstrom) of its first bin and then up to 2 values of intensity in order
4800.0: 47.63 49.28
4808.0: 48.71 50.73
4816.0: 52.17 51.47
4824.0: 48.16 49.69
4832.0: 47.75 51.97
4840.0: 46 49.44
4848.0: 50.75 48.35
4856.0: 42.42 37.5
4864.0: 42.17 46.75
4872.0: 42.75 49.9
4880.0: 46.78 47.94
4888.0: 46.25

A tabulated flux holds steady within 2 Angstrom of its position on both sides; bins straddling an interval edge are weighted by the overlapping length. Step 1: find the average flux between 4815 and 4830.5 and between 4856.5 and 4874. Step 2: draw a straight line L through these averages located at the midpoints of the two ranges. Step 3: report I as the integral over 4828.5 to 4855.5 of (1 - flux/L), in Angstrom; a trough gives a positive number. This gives -1.2 Angstrom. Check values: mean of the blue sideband 50.2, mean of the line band 48.7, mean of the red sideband 42.3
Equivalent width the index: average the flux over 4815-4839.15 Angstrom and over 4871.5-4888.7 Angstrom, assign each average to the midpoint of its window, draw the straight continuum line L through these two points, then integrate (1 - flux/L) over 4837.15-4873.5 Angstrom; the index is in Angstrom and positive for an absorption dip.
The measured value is 2.3 Angstrom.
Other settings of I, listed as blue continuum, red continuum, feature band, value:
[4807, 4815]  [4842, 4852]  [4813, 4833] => 0.0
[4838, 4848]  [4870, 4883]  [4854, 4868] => 1.7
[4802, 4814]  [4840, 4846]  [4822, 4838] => -0.2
